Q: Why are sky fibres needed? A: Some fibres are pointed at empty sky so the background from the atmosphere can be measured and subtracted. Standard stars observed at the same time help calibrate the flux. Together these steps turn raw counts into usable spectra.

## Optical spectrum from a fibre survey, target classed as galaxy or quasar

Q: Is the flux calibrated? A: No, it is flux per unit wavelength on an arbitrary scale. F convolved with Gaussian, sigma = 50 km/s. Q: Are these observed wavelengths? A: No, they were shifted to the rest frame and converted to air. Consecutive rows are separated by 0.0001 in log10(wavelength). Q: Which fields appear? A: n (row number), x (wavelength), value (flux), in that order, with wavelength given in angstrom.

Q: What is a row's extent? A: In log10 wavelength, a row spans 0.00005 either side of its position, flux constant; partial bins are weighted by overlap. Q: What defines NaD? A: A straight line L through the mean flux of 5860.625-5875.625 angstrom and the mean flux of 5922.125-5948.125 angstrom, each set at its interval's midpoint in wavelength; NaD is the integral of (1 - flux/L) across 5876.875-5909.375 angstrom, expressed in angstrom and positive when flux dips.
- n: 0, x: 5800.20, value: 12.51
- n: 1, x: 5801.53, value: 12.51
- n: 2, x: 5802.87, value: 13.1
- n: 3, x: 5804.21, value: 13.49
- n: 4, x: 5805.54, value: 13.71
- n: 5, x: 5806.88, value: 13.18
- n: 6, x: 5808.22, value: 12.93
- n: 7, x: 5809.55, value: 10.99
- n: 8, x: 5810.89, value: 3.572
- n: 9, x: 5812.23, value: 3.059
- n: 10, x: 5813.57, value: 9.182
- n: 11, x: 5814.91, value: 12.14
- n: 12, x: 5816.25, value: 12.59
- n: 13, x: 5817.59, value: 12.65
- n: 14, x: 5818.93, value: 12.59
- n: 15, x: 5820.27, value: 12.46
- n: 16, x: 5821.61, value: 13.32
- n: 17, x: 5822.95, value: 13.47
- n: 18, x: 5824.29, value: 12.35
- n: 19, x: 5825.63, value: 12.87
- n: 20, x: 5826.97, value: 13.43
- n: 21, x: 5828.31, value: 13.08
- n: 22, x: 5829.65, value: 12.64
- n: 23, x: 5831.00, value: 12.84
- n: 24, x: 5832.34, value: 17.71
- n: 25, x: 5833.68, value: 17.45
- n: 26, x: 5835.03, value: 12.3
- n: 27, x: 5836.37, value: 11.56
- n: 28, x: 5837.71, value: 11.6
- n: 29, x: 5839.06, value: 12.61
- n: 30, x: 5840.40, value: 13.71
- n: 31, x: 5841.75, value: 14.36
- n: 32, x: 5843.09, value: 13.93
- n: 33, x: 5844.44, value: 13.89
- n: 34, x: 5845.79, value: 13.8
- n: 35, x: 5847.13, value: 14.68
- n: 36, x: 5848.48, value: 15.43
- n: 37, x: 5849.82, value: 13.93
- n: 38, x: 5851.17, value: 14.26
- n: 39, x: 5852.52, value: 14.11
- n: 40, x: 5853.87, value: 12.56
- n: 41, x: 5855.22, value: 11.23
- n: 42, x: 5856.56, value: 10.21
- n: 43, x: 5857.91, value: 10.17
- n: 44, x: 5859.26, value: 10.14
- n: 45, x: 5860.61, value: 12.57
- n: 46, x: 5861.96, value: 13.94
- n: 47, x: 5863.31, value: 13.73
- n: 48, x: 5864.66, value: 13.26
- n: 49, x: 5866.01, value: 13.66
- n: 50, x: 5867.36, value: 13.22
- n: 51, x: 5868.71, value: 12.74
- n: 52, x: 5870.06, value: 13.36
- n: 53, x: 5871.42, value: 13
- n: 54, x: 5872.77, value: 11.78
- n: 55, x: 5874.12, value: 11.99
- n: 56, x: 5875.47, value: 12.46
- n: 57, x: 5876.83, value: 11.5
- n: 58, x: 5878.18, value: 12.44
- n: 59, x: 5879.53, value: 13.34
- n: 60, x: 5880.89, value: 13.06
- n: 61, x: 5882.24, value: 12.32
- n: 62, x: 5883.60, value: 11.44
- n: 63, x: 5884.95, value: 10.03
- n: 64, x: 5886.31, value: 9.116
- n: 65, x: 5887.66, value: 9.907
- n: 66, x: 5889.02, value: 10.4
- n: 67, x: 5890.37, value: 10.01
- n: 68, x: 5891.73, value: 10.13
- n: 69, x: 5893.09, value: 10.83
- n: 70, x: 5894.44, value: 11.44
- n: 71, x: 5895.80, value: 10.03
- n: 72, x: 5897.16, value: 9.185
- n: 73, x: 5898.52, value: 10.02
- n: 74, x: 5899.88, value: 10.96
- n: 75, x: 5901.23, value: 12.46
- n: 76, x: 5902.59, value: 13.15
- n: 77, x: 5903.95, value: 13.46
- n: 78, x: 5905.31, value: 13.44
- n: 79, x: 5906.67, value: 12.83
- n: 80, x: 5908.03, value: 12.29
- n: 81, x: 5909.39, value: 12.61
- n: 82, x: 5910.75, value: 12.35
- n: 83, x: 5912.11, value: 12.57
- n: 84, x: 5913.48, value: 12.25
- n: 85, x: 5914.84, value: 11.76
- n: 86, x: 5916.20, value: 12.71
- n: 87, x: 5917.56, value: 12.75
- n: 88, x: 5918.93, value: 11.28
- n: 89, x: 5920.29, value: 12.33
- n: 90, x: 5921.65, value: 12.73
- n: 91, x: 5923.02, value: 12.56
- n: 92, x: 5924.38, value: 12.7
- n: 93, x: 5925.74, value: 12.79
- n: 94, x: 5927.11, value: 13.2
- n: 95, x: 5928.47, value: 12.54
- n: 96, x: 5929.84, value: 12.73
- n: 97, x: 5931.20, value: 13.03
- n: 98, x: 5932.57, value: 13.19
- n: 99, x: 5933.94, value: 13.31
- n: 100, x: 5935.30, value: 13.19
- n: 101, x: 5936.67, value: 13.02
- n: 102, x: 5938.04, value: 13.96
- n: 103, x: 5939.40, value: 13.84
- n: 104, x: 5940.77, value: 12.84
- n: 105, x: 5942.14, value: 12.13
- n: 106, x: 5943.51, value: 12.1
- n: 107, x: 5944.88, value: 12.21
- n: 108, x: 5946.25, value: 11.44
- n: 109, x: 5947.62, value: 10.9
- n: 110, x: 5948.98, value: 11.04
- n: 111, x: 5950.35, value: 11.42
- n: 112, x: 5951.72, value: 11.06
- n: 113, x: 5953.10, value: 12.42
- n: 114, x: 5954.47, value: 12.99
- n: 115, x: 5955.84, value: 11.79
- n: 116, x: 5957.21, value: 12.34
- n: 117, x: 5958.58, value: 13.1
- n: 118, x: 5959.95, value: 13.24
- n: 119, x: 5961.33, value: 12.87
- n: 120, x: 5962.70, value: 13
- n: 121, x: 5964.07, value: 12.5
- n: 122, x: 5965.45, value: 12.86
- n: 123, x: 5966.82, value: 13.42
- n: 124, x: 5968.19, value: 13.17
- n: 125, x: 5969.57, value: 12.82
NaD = 3.7 angstrom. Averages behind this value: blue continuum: 13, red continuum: 12.7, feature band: 11.4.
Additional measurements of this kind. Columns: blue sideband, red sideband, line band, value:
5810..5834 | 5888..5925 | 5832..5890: -4.0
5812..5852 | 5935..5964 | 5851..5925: 4.5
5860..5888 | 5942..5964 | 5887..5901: 2.2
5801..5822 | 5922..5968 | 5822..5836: -2.8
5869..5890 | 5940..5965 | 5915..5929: -0.6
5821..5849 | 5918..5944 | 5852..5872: 1.4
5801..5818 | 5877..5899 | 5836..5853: -4.3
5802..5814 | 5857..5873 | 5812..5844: -4.6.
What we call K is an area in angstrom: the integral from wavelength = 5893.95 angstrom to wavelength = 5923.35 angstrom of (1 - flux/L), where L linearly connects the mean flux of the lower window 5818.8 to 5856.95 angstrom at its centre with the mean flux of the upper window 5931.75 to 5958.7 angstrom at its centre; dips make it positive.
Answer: 1.6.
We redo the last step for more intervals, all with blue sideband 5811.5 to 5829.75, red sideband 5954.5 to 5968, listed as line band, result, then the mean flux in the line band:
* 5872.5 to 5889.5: 0.98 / 11.5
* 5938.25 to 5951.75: 0.73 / 12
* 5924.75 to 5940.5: -0.67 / 13.1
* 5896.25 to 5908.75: 0.46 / 11.9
